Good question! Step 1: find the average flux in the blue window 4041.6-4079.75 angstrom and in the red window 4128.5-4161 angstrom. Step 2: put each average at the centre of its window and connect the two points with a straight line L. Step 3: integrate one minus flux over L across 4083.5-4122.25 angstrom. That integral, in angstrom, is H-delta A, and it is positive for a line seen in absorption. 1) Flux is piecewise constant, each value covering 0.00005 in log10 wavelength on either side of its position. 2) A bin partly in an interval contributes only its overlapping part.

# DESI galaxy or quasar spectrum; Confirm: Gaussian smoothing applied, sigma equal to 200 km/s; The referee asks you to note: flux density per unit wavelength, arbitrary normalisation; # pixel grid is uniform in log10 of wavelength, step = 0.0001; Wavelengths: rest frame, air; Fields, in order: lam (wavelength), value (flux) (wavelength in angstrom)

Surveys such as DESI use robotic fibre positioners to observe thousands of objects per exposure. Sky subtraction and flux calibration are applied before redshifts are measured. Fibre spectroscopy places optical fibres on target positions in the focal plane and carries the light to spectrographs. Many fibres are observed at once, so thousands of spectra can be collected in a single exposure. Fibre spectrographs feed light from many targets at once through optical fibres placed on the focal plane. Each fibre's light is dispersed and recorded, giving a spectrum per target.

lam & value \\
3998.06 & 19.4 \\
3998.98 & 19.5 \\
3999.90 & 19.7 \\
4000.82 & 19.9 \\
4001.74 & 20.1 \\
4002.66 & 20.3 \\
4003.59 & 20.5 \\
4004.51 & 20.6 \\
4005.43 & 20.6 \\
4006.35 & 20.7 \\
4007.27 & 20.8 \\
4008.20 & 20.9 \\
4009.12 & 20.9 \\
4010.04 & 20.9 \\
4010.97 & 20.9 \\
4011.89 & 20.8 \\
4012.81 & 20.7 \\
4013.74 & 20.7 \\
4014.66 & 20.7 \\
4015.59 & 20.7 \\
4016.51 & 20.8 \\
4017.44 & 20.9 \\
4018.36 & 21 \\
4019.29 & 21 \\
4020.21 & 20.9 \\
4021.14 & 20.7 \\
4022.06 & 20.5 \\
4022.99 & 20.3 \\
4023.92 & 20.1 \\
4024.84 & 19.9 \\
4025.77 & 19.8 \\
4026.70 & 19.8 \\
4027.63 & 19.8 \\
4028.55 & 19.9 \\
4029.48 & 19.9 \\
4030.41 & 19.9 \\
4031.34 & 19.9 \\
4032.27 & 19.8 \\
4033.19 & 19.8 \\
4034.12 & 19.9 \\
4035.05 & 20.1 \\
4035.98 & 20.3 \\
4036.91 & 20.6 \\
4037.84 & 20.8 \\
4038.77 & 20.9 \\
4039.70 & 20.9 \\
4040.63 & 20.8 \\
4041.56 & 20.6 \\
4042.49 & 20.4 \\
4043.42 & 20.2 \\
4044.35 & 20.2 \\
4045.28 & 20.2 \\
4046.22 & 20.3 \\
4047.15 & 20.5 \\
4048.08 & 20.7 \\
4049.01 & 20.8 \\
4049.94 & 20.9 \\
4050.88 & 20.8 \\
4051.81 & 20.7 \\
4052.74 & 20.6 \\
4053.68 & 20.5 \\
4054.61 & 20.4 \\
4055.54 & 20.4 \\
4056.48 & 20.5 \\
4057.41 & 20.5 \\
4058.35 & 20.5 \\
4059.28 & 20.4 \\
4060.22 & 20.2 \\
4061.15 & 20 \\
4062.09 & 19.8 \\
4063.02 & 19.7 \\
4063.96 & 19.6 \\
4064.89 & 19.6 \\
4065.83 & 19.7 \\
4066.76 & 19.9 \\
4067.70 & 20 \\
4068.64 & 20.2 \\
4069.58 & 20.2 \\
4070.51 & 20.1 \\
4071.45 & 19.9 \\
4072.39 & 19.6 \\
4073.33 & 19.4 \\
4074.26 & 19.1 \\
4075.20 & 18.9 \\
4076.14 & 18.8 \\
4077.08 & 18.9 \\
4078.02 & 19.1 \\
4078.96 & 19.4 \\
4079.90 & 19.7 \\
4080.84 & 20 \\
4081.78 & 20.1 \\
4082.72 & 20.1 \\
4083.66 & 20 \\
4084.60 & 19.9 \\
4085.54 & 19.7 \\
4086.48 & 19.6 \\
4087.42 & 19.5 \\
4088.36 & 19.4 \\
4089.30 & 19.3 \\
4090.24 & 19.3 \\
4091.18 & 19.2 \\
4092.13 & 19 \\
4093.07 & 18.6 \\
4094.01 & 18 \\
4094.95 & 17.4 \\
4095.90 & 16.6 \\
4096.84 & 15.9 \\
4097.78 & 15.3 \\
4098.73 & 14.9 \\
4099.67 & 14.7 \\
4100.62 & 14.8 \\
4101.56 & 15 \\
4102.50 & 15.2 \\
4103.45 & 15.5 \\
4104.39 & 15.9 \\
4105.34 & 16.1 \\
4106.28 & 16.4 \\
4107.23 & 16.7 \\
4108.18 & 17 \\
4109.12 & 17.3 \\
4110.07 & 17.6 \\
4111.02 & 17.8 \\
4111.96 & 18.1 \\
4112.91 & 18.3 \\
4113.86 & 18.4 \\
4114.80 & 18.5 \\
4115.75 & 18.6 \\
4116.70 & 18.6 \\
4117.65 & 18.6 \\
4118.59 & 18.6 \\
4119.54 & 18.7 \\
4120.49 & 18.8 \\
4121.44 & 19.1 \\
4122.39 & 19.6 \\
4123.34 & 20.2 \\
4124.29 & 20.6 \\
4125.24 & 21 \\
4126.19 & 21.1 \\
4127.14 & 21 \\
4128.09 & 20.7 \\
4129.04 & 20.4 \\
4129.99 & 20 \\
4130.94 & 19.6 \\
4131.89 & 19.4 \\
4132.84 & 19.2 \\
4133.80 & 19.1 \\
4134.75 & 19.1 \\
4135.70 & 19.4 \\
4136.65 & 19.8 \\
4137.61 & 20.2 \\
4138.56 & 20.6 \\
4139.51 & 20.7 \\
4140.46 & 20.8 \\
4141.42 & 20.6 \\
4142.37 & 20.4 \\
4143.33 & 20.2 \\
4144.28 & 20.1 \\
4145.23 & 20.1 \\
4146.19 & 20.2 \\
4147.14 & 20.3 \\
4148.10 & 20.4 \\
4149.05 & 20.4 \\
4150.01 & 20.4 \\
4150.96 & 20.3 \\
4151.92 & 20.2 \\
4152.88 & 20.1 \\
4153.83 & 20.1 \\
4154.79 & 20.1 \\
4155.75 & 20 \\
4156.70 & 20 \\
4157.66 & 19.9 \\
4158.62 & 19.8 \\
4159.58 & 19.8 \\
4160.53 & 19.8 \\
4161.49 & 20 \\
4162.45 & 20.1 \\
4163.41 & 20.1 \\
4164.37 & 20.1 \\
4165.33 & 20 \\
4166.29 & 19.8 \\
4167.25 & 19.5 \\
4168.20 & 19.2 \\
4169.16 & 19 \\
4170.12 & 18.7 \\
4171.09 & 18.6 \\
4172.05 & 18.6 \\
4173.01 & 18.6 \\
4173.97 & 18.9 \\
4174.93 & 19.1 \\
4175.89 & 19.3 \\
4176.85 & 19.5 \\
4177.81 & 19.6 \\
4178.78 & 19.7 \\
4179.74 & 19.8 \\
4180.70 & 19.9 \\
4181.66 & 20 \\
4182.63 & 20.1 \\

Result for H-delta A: 4.53 angstrom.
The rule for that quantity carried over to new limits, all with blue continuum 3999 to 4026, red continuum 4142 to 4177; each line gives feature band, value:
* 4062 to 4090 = 0.8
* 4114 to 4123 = 0.5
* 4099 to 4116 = 2.8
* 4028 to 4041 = 0.1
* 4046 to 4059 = -0.2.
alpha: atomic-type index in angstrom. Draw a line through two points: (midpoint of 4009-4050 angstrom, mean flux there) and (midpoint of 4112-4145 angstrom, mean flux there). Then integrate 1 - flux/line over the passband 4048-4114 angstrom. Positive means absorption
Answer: 4.1 angstrom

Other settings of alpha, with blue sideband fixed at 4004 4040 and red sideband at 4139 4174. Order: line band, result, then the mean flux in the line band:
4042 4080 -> 0.50 angstrom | 20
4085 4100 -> 1.66 angstrom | 17.9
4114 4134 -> 0.46 angstrom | 19.6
